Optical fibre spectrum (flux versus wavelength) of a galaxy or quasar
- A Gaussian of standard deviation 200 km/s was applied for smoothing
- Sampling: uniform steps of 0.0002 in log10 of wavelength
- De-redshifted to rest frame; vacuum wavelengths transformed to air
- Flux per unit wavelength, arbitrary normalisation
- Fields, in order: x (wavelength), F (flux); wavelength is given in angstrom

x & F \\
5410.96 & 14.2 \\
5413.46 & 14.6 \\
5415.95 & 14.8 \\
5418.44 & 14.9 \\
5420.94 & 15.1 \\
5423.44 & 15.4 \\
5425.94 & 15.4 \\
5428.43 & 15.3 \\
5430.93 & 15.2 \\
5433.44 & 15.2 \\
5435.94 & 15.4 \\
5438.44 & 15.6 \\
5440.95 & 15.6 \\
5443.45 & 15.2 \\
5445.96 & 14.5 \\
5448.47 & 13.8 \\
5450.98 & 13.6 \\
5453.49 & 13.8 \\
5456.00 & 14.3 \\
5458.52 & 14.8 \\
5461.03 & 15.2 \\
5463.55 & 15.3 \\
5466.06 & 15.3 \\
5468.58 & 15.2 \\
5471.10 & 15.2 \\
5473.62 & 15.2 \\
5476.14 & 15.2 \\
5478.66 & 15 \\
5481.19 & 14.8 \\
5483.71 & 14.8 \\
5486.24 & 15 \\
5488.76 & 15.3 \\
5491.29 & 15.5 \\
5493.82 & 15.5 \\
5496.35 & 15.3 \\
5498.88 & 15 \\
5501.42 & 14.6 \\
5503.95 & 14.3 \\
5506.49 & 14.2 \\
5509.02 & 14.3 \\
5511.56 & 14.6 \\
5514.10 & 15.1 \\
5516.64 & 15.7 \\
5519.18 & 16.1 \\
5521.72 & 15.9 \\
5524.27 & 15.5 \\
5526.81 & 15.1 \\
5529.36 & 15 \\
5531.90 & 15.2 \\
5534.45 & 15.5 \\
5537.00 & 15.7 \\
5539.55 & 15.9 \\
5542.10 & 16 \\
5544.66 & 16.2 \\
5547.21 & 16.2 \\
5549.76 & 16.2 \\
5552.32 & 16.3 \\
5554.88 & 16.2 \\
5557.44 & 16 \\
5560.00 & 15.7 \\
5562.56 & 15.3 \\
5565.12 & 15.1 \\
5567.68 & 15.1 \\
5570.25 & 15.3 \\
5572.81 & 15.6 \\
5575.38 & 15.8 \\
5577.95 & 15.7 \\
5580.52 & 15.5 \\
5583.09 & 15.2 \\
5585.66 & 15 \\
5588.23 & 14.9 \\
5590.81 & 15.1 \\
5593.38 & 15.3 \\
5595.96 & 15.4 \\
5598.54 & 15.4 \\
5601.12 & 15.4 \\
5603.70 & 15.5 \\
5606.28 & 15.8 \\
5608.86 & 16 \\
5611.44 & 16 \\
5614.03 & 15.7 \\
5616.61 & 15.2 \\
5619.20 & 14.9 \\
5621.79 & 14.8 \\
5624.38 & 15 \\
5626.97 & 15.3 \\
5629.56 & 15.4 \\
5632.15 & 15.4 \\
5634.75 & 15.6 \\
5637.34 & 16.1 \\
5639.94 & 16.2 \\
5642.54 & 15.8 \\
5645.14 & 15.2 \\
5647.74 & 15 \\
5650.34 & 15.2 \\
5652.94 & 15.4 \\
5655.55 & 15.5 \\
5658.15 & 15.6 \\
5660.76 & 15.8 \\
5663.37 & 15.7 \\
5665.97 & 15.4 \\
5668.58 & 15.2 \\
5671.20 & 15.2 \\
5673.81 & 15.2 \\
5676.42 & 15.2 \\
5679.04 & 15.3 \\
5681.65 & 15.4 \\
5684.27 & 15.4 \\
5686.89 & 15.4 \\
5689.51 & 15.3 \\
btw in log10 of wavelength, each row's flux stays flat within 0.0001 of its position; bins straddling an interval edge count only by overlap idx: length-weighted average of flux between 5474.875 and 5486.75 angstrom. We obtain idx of 15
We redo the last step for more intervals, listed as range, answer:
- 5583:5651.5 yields 15.4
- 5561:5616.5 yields 15.4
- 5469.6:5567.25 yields 15.4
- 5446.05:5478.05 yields 14.7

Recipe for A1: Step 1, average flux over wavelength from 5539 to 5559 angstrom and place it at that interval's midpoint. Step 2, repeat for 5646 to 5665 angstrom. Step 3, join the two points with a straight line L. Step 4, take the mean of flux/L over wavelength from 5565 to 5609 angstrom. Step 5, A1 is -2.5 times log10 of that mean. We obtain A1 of 0.03 mag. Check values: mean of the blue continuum 16.1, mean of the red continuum 15.5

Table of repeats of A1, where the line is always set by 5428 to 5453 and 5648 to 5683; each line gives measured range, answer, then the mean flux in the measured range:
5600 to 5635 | -0.011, 15.4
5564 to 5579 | -0.018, 15.4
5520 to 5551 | -0.043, 15.7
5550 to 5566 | -0.046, 15.8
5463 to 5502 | -0.012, 15.1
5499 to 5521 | 0.011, 14.9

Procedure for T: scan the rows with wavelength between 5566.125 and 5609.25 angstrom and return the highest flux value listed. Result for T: 16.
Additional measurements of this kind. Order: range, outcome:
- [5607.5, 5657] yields 16.2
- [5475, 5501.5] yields 15.5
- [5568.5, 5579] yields 15.8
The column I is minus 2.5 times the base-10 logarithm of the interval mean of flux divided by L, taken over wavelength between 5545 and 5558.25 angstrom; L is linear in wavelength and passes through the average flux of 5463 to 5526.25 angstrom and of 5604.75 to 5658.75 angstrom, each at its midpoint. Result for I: -0.06 mag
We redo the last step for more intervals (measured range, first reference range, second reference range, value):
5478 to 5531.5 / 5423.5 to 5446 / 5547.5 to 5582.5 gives 0.03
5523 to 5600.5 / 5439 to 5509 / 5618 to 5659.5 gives -0.03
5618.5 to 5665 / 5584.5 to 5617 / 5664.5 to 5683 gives -0.01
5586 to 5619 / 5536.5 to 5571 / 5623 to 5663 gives 0.01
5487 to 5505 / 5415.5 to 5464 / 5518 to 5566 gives 0.02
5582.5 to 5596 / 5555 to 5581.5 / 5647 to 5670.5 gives 0.03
